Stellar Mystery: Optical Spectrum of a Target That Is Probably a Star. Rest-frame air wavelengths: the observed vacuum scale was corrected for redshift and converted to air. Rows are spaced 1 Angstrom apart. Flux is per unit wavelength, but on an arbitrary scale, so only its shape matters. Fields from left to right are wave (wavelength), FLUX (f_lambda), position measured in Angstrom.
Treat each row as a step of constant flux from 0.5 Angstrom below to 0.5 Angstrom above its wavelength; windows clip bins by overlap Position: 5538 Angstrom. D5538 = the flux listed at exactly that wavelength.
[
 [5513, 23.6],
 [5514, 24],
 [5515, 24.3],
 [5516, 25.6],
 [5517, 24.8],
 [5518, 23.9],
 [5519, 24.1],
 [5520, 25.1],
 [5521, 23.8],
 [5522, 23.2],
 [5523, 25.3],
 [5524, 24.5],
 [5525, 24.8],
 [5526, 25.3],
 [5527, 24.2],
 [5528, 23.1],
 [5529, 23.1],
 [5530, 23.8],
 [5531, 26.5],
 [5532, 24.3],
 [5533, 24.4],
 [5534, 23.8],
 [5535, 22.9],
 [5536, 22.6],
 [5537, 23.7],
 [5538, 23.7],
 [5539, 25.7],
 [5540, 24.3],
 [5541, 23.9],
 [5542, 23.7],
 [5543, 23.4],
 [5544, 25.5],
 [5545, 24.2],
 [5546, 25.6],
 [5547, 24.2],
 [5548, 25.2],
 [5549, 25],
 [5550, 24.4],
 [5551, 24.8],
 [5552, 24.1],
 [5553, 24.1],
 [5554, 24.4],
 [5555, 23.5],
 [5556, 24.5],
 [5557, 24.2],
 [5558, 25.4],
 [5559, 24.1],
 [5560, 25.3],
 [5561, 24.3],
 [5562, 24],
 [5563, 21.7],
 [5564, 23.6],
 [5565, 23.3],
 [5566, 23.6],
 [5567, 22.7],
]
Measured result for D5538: 23.7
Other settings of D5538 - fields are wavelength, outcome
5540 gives 24.3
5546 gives 25.6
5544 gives 25.5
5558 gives 25.4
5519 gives 24.1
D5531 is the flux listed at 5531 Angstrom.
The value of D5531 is 26.5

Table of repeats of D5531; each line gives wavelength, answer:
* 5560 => 25.3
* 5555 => 23.5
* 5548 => 25.2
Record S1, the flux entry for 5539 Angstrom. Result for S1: 25.7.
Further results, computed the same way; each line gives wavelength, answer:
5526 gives 25.3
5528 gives 23.1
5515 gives 24.3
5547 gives 24.2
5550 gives 24.4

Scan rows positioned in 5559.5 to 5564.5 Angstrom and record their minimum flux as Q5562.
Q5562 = 21.7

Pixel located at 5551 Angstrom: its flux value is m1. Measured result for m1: 24.8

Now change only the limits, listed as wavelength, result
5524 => 24.5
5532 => 24.3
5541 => 23.9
